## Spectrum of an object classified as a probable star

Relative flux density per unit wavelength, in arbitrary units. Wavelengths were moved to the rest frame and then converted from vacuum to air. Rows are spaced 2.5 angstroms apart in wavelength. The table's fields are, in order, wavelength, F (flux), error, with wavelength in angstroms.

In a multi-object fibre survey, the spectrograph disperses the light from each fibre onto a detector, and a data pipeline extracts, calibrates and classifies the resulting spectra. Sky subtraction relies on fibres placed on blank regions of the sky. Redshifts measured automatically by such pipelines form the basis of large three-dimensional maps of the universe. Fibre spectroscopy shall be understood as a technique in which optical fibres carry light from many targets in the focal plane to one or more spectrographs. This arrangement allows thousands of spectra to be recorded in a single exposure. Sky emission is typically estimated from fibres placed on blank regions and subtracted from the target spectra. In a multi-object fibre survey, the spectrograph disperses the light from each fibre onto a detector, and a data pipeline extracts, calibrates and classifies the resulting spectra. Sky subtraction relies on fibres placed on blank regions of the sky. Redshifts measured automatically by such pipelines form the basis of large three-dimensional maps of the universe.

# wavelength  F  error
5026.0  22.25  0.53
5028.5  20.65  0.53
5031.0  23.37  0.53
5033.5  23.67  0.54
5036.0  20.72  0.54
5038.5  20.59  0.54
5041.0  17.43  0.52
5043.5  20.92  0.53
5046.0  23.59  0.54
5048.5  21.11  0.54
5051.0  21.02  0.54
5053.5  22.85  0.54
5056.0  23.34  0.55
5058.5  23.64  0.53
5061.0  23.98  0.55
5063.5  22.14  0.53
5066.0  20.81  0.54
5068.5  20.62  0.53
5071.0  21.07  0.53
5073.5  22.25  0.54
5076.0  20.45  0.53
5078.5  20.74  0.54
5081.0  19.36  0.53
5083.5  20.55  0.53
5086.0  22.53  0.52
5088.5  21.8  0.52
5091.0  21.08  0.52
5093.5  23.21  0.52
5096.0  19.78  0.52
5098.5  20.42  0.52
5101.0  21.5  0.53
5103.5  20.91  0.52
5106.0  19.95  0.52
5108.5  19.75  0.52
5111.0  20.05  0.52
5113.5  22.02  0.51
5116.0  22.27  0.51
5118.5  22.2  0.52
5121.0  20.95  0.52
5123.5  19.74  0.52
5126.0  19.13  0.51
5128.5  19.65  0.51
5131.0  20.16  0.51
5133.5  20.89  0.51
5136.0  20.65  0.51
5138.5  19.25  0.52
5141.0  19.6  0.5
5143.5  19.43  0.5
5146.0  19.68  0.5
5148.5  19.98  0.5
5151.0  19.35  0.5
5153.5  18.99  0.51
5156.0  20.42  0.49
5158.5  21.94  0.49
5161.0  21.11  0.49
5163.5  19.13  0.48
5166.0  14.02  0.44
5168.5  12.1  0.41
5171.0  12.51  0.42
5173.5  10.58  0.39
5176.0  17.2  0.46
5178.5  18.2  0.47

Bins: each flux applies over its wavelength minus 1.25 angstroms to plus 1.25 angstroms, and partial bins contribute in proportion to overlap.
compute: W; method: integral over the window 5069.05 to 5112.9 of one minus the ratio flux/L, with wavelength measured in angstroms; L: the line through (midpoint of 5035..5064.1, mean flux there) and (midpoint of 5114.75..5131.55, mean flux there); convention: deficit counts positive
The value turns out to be 0.4 angstroms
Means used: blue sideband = 21.8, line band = 20.9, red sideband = 20.6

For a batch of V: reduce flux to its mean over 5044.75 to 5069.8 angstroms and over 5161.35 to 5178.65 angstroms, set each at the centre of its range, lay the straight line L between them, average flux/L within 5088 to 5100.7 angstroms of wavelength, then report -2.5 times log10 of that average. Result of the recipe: -0.07 mag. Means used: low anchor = 22.3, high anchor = 14.9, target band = 21.2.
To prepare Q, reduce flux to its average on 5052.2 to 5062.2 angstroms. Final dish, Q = 23.4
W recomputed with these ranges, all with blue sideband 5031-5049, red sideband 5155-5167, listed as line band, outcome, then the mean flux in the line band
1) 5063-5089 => -0.42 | 21.1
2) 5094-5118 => -0.70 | 20.9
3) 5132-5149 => -0.17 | 19.9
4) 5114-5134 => -0.67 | 20.7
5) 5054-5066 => -1.14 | 23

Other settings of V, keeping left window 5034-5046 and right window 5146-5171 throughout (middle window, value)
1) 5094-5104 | -0.08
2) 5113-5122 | -0.15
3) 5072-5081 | -0.06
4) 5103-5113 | -0.05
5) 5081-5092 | -0.08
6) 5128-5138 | -0.08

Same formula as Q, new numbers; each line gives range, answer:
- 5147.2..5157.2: 19.7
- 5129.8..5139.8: 20.2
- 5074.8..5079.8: 20.6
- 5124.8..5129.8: 19.4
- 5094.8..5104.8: 20.7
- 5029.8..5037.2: 22.6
